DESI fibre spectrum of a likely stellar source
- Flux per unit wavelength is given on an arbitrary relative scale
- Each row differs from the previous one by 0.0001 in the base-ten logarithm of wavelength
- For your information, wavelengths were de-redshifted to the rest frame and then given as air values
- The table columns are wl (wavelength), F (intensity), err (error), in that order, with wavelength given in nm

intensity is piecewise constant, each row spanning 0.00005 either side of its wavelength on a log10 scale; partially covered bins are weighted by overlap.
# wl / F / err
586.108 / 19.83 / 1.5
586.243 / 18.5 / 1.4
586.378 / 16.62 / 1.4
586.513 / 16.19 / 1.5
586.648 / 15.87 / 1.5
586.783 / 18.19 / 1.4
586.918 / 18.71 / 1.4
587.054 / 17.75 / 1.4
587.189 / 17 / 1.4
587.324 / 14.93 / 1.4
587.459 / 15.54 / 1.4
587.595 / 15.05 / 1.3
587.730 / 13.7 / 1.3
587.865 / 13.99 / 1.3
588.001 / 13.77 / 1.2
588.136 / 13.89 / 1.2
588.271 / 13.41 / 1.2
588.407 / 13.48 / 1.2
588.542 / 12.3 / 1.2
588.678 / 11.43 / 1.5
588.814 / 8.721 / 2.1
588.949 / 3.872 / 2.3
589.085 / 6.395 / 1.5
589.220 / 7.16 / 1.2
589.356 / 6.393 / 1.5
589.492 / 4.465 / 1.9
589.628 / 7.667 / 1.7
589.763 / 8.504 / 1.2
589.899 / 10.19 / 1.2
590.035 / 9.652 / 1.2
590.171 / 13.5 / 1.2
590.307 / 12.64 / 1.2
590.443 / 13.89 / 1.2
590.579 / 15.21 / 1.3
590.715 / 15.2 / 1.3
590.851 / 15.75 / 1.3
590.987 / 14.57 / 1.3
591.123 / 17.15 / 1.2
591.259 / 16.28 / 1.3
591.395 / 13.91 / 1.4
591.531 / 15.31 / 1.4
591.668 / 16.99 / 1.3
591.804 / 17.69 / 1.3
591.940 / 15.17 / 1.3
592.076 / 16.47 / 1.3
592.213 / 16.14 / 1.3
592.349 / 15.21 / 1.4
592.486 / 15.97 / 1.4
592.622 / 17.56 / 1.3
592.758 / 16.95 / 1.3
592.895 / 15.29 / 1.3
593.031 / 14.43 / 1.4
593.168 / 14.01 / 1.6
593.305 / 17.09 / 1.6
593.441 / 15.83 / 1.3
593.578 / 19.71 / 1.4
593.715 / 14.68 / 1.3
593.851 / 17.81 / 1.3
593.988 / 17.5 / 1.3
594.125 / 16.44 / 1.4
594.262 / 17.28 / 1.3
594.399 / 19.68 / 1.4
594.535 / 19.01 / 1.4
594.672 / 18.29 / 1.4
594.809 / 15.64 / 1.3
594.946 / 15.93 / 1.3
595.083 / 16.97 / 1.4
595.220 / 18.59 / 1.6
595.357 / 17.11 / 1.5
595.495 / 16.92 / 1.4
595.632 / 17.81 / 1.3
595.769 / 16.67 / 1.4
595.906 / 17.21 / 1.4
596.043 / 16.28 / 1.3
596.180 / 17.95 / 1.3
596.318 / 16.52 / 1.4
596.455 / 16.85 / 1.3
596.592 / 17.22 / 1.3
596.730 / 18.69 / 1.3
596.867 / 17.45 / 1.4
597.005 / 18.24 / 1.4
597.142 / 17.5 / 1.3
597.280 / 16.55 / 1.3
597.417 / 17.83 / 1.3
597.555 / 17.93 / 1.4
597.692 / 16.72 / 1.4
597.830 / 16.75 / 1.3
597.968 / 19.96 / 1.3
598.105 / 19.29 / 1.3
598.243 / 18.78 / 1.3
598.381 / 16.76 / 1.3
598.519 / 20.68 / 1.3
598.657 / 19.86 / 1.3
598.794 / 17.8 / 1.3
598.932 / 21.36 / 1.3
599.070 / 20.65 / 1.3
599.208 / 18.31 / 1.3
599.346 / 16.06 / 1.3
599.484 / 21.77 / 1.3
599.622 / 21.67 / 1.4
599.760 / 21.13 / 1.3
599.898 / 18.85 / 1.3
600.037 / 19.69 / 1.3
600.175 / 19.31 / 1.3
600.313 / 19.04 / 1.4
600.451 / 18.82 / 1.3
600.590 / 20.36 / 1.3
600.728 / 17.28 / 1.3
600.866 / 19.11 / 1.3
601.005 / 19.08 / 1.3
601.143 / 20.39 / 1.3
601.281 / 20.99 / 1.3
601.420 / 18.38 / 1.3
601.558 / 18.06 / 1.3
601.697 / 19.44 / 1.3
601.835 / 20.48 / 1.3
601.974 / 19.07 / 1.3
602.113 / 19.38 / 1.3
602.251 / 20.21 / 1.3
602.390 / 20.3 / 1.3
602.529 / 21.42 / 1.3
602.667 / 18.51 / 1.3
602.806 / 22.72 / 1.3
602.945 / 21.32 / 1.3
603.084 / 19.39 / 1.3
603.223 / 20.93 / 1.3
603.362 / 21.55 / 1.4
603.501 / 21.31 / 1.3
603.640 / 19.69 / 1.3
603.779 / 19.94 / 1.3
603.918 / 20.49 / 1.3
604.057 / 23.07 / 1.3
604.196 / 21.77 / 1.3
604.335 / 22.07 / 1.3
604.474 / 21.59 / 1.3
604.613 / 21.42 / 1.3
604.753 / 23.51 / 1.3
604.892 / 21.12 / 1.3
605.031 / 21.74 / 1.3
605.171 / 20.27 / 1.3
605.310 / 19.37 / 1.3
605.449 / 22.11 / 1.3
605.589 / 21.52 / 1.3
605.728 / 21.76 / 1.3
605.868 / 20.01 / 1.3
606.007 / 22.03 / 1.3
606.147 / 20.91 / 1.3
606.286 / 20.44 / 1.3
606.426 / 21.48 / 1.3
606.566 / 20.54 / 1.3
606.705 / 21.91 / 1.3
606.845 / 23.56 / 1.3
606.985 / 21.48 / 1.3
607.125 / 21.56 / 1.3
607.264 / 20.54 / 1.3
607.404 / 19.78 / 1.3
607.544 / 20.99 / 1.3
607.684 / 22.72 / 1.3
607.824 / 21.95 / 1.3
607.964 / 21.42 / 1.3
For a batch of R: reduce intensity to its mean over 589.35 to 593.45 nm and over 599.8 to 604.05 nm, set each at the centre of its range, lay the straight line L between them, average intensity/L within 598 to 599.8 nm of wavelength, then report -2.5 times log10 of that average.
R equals -0.07 mag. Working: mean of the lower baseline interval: 14.1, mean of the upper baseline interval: 19.9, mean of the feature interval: 19.5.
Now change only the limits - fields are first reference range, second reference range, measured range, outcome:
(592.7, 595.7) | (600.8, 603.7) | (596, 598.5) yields 0.027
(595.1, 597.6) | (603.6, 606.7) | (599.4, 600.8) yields -0.041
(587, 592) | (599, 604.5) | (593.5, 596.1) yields -0.094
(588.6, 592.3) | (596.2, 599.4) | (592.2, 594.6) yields -0.144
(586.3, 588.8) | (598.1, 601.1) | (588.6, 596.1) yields 0.156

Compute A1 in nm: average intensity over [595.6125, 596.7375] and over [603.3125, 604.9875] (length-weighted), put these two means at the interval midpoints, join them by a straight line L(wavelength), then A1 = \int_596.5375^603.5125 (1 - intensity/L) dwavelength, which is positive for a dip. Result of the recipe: -0.03 nm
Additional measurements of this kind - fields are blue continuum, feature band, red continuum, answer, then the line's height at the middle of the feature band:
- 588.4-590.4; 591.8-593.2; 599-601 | -0.446 nm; 12.1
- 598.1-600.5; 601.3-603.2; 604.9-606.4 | 0.022 nm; 20.2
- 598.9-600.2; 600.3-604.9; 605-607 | 0.035 nm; 20.5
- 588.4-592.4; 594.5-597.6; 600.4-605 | -0.250 nm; 16.1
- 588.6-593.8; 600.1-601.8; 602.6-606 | -0.005 nm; 19.2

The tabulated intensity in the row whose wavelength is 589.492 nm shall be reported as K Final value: 4.465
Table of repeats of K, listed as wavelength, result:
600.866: 19.11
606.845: 23.56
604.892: 21.12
